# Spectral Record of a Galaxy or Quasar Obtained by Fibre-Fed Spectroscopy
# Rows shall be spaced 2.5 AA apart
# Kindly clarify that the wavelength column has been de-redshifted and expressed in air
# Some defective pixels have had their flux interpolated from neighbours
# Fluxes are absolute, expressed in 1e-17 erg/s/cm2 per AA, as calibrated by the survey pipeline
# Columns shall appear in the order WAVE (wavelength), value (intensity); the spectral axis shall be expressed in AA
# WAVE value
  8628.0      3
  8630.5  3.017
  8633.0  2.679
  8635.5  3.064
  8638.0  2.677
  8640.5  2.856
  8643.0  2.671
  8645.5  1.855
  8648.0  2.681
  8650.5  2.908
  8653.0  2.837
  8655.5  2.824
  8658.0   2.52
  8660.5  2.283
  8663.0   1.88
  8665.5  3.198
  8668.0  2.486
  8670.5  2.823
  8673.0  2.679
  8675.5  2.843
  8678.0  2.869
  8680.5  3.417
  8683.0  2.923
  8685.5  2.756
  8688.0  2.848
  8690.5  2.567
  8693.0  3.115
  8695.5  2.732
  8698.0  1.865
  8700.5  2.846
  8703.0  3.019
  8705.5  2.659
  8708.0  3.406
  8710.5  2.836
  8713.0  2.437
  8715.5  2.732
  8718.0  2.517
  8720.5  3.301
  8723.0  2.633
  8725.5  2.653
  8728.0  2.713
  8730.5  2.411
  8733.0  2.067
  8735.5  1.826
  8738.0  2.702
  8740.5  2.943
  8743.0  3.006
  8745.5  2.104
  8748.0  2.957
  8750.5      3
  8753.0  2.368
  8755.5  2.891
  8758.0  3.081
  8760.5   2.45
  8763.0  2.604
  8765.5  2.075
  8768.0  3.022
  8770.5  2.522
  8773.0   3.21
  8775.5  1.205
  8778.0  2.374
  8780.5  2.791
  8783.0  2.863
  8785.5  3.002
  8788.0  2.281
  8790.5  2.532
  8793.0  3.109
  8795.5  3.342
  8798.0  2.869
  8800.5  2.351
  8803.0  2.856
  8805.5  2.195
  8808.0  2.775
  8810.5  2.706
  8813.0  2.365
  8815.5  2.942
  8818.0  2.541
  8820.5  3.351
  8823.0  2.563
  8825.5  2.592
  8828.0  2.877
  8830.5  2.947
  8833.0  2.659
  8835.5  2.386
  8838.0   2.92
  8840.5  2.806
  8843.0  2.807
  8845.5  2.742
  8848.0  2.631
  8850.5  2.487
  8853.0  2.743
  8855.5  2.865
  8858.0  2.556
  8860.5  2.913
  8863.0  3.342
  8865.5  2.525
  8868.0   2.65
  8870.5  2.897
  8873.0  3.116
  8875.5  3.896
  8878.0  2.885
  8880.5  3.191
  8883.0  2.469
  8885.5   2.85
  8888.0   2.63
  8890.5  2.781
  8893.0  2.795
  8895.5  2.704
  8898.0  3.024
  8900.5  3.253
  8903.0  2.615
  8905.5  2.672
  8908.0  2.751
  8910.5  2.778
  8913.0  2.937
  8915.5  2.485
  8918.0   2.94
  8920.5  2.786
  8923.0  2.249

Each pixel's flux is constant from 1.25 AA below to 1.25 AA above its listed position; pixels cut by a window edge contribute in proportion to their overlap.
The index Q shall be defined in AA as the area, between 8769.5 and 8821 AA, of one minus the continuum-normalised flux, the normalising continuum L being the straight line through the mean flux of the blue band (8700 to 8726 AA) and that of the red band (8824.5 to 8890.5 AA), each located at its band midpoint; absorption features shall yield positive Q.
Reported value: 2.9 AA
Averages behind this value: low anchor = 2.83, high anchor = 2.82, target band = 2.67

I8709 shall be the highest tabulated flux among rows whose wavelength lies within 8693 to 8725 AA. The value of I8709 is 3.406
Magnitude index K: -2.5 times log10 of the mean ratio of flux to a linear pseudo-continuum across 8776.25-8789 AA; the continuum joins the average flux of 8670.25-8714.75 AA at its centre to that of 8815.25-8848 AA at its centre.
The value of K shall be 0.07 mag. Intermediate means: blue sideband 2.81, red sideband 2.77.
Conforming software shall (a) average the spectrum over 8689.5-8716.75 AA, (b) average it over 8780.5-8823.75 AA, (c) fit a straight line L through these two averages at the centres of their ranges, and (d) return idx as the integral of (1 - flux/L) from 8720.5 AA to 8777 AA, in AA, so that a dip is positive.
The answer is 3.4 AA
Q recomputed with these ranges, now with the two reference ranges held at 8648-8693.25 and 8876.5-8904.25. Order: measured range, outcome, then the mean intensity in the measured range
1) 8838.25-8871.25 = 0.7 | 2.77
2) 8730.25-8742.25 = 1.6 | 2.41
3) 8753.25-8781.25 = 2.4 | 2.55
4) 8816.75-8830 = 0.1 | 2.79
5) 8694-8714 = 0.3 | 2.73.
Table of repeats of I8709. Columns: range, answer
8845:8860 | 2.865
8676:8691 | 3.417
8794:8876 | 3.896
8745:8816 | 3.342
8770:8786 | 3.21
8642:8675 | 3.198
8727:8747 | 3.006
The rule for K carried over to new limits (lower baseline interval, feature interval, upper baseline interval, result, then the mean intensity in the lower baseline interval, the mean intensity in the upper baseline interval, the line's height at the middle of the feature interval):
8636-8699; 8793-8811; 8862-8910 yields 0.02 mag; 2.69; 2.89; 2.82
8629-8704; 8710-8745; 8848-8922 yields 0.06 mag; 2.72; 2.84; 2.76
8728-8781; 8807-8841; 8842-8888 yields 0.00 mag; 2.55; 2.86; 2.75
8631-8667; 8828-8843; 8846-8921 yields 0.02 mag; 2.64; 2.84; 2.8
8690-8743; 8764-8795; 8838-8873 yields 0.05 mag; 2.68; 2.78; 2.72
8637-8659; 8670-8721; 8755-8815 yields -0.07 mag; 2.65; 2.65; 2.65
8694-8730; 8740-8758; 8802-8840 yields -0.02 mag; 2.73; 2.71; 2.73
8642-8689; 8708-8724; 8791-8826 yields -0.03 mag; 2.7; 2.75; 2.72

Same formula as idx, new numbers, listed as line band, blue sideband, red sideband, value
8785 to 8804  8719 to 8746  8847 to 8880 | -0.34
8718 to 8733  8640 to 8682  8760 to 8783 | -0.55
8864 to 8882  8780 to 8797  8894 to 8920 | -1.24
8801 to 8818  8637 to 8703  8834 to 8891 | 1.06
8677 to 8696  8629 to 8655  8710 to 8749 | -1.72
